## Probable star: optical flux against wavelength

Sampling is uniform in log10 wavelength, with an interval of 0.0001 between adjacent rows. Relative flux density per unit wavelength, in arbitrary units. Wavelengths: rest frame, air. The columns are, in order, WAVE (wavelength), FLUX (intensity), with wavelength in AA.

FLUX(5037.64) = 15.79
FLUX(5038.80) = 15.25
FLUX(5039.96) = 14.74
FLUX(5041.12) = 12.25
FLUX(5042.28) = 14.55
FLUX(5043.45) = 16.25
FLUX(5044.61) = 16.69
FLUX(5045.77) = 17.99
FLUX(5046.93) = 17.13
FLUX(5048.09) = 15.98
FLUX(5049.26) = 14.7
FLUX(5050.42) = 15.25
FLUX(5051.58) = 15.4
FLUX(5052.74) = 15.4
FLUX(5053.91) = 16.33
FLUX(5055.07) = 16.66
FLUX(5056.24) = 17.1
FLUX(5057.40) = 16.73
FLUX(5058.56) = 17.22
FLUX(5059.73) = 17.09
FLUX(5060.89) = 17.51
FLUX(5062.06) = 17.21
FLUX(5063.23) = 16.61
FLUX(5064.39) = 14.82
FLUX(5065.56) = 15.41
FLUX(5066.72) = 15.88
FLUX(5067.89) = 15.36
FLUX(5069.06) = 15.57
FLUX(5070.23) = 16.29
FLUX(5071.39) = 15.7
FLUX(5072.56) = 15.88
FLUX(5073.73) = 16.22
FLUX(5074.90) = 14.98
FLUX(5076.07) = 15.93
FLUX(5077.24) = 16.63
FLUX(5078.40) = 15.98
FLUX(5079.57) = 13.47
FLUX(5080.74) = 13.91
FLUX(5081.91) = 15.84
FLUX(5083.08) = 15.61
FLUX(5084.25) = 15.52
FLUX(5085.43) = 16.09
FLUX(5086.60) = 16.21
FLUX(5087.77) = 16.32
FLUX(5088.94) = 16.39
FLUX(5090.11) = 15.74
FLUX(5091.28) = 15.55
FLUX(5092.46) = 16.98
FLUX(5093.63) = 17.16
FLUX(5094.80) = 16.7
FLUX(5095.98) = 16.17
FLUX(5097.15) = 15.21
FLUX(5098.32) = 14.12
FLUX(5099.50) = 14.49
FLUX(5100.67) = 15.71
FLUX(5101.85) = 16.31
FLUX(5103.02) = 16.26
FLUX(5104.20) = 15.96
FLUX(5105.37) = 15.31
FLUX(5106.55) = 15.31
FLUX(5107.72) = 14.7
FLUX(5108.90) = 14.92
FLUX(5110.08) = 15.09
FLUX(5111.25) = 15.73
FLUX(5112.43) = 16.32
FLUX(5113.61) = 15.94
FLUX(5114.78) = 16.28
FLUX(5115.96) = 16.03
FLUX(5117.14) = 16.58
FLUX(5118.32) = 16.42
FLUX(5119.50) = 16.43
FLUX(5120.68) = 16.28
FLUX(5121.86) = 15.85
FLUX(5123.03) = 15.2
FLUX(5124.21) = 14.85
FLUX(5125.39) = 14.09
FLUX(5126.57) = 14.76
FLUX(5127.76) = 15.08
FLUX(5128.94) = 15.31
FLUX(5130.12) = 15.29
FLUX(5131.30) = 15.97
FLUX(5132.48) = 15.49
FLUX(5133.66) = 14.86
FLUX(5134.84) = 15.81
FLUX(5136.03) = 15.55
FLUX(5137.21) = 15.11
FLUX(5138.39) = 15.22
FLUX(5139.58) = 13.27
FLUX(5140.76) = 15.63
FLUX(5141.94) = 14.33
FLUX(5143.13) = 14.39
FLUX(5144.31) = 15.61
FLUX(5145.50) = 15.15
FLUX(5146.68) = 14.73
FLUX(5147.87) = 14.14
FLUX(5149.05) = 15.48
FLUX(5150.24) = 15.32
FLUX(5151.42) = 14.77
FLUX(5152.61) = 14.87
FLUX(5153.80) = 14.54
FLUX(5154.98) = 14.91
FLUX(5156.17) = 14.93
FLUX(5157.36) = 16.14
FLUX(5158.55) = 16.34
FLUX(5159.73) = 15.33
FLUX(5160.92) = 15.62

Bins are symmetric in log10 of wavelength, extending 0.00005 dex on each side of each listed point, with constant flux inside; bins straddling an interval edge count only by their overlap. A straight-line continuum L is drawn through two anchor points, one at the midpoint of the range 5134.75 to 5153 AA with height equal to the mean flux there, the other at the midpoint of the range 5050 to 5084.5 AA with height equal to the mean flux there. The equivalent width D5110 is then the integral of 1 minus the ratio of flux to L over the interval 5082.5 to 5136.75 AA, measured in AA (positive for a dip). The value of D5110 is -1.1 AA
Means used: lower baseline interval 15.9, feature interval 15.7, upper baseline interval 14.9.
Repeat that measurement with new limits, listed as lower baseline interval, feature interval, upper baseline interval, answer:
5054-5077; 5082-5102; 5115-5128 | 0.06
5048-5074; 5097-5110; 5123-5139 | 0.20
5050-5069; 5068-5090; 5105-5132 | 0.44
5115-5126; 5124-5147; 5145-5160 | 0.65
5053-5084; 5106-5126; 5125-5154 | -0.42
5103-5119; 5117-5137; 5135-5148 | -0.25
